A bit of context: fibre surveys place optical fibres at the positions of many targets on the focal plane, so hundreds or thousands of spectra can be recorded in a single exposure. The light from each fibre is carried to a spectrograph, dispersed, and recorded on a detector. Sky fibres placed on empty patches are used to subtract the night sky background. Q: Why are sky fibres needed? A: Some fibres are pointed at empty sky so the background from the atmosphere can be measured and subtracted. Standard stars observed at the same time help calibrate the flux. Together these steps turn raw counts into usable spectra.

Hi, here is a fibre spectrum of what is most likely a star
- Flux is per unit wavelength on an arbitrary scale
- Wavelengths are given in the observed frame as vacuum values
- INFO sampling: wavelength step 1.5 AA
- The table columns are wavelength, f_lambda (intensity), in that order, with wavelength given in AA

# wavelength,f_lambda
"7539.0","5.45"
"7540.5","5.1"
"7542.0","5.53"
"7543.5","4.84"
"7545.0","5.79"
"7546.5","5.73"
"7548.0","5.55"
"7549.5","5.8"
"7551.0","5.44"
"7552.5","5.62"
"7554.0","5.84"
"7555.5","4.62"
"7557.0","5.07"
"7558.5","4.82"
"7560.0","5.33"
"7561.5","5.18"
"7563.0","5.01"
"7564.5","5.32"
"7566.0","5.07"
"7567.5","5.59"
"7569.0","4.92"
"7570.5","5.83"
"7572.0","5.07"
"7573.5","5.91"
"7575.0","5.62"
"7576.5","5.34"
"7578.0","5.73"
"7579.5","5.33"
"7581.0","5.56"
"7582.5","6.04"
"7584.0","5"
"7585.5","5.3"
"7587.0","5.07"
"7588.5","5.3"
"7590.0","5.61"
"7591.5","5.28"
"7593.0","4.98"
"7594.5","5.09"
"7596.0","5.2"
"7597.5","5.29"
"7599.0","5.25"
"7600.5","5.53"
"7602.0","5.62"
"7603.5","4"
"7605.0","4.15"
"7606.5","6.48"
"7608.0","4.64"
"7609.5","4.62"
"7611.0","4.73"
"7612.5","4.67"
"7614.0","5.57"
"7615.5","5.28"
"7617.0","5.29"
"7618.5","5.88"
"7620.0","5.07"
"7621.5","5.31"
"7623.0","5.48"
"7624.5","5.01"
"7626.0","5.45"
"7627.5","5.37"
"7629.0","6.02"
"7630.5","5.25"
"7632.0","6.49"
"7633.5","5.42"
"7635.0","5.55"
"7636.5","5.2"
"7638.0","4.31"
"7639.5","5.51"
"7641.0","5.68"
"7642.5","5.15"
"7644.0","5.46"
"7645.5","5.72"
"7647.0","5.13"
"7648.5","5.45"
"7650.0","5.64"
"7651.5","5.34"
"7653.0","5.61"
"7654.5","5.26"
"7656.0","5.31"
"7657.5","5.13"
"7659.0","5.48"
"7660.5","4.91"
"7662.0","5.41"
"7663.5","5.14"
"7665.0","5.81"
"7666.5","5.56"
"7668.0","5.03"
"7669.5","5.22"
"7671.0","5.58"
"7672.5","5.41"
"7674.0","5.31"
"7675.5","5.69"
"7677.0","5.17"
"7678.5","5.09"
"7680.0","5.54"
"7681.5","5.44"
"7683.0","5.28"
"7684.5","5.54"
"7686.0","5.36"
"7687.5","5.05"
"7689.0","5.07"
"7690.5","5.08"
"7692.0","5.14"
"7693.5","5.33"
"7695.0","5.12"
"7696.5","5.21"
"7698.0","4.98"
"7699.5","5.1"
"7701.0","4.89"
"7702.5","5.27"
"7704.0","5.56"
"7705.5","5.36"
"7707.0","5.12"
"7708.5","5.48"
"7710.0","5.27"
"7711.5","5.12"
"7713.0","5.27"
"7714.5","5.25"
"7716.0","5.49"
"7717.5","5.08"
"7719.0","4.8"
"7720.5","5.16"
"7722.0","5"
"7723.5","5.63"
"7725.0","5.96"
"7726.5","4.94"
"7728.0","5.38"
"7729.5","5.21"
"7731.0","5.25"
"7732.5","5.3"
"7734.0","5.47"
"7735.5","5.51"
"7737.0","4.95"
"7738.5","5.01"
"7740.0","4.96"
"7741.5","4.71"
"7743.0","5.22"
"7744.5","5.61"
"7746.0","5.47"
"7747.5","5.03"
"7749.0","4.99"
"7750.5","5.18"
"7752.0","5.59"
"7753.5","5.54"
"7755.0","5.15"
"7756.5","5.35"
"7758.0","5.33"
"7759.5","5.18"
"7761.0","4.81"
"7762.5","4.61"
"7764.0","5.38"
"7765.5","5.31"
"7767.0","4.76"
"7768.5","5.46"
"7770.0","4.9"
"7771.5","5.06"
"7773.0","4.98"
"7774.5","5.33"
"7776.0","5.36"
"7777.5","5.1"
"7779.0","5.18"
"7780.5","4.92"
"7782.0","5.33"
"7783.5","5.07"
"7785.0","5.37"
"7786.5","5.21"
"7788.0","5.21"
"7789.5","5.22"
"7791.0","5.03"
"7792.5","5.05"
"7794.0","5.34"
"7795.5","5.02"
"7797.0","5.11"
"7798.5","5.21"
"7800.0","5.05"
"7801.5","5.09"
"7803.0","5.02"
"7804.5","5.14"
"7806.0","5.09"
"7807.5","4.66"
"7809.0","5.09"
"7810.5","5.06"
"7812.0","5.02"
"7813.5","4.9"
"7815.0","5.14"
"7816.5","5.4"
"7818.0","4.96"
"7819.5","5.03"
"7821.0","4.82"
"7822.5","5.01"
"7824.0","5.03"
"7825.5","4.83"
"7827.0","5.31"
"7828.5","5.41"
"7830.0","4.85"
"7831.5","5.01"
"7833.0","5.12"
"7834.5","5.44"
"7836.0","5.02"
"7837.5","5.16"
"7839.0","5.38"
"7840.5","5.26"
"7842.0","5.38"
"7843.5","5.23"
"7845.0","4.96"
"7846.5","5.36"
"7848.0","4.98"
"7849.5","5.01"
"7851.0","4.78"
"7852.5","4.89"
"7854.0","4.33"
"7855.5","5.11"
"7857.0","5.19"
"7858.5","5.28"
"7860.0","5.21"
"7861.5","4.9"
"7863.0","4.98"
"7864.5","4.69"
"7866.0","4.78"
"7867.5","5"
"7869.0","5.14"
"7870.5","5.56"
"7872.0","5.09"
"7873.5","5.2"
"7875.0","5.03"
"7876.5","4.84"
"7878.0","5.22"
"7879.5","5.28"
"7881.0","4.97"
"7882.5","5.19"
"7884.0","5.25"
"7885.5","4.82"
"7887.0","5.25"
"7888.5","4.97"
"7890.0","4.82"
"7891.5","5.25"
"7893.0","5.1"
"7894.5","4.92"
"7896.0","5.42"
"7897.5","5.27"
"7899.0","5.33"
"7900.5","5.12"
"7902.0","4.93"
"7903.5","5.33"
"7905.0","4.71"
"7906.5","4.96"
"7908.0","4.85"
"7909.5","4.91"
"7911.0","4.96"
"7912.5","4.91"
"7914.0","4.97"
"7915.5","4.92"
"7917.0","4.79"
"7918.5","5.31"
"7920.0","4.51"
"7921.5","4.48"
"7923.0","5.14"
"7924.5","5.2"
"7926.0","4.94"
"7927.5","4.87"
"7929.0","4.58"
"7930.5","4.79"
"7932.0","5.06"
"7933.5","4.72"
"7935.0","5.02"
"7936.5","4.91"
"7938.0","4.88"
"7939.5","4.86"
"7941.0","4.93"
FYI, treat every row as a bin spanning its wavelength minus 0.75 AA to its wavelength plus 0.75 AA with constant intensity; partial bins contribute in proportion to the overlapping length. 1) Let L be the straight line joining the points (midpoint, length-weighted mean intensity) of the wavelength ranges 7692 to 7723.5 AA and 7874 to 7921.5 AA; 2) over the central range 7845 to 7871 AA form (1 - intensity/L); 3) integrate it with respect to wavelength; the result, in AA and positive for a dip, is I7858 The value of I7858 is 0.3 AA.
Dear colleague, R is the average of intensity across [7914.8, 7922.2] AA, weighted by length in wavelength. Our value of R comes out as 4.8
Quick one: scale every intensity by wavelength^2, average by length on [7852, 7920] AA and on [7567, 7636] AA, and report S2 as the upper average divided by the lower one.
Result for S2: 1.02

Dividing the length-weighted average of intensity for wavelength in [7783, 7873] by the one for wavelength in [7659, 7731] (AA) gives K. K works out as 0.96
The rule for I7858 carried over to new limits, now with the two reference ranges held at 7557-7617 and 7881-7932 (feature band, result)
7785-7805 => -0.2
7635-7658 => -0.6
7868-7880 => -0.3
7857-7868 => 0.1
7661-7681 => -0.8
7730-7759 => -0.7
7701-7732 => -0.8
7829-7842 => -0.3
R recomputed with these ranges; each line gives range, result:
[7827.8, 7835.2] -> 5.16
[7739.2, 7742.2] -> 4.84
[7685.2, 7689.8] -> 5.16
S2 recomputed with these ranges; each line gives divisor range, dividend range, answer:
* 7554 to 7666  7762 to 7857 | 1.01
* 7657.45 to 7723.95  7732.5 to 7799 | 1.00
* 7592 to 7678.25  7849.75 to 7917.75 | 1.01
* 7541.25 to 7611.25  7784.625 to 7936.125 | 1.03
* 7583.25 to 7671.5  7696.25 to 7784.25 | 1.01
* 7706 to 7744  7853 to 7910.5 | 1.01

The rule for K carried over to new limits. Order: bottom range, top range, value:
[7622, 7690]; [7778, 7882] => 0.95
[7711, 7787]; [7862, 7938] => 0.96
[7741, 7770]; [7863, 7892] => 0.98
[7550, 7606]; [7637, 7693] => 1.01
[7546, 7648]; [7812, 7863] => 0.95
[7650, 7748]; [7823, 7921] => 0.96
